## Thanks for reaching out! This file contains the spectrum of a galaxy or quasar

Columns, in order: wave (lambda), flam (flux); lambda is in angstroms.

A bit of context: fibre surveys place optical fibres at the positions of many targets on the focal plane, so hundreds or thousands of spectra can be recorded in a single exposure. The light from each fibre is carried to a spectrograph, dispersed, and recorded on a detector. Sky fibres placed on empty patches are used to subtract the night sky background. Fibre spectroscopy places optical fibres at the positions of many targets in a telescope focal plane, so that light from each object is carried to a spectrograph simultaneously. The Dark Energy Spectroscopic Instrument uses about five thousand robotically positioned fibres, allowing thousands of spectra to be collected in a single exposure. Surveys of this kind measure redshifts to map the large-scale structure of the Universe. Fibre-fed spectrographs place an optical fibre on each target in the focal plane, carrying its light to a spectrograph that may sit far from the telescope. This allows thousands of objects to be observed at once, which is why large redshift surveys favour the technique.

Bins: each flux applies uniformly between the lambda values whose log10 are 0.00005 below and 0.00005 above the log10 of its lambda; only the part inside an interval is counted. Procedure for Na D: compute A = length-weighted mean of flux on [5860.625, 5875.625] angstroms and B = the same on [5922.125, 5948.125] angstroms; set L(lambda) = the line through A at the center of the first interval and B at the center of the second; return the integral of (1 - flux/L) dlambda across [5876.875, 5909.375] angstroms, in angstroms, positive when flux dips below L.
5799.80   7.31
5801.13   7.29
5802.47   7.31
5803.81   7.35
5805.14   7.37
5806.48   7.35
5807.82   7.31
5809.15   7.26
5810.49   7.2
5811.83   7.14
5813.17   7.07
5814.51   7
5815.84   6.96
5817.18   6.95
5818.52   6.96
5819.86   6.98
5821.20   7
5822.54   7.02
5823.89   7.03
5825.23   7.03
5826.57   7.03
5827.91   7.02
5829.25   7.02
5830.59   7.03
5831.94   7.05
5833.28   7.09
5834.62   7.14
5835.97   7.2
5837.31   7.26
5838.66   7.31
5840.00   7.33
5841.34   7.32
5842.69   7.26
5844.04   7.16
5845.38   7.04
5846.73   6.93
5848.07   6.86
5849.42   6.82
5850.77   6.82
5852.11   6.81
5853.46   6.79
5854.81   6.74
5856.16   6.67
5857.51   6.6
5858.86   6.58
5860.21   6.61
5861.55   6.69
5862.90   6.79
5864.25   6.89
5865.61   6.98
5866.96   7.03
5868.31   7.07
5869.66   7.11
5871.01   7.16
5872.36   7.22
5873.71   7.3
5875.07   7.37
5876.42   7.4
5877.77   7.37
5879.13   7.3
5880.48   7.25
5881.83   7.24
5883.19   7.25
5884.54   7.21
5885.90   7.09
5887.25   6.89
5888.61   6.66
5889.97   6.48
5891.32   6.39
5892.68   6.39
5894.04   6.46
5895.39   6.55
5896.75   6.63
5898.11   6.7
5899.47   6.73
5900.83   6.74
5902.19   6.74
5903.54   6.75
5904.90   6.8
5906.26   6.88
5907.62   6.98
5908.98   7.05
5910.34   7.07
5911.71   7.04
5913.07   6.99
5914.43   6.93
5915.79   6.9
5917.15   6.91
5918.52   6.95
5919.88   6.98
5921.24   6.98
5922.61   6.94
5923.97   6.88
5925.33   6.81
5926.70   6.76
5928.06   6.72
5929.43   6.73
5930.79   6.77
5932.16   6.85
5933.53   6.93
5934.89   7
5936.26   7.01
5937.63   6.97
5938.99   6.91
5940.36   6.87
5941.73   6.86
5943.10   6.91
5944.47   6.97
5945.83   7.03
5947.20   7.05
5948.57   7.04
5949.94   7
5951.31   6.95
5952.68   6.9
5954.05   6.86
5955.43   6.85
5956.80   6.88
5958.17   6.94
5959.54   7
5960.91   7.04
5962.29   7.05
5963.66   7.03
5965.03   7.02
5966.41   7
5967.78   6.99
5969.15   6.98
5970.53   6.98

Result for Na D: 0.62 angstroms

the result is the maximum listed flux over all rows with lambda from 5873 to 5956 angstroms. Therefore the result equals 7.4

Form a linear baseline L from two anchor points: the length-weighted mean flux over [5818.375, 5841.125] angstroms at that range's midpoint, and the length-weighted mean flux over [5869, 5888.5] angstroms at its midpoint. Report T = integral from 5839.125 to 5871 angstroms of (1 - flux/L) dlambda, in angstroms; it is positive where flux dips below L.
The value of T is 1.1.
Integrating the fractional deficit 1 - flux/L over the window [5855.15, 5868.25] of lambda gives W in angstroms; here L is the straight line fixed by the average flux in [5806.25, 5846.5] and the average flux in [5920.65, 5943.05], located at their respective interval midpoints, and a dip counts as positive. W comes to 0.5 angstroms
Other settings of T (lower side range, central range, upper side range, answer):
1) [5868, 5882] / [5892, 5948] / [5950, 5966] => 1.9 angstroms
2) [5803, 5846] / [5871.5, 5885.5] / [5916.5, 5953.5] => -0.5 angstroms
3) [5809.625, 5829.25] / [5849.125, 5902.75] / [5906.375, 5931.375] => 0.6 angstroms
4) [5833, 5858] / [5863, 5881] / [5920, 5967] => -0.5 angstroms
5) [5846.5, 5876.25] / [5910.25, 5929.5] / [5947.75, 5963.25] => 0.1 angstroms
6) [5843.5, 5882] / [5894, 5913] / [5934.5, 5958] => 0.4 angstroms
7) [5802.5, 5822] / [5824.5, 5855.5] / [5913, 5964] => 0.2 angstroms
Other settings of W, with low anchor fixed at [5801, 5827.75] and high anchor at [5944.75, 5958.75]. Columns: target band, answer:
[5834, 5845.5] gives -0.23 angstroms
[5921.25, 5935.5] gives 0.28 angstroms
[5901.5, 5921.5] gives 0.21 angstroms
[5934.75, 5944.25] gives 0.05 angstroms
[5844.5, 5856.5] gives 0.40 angstroms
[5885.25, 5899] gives 0.79 angstroms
